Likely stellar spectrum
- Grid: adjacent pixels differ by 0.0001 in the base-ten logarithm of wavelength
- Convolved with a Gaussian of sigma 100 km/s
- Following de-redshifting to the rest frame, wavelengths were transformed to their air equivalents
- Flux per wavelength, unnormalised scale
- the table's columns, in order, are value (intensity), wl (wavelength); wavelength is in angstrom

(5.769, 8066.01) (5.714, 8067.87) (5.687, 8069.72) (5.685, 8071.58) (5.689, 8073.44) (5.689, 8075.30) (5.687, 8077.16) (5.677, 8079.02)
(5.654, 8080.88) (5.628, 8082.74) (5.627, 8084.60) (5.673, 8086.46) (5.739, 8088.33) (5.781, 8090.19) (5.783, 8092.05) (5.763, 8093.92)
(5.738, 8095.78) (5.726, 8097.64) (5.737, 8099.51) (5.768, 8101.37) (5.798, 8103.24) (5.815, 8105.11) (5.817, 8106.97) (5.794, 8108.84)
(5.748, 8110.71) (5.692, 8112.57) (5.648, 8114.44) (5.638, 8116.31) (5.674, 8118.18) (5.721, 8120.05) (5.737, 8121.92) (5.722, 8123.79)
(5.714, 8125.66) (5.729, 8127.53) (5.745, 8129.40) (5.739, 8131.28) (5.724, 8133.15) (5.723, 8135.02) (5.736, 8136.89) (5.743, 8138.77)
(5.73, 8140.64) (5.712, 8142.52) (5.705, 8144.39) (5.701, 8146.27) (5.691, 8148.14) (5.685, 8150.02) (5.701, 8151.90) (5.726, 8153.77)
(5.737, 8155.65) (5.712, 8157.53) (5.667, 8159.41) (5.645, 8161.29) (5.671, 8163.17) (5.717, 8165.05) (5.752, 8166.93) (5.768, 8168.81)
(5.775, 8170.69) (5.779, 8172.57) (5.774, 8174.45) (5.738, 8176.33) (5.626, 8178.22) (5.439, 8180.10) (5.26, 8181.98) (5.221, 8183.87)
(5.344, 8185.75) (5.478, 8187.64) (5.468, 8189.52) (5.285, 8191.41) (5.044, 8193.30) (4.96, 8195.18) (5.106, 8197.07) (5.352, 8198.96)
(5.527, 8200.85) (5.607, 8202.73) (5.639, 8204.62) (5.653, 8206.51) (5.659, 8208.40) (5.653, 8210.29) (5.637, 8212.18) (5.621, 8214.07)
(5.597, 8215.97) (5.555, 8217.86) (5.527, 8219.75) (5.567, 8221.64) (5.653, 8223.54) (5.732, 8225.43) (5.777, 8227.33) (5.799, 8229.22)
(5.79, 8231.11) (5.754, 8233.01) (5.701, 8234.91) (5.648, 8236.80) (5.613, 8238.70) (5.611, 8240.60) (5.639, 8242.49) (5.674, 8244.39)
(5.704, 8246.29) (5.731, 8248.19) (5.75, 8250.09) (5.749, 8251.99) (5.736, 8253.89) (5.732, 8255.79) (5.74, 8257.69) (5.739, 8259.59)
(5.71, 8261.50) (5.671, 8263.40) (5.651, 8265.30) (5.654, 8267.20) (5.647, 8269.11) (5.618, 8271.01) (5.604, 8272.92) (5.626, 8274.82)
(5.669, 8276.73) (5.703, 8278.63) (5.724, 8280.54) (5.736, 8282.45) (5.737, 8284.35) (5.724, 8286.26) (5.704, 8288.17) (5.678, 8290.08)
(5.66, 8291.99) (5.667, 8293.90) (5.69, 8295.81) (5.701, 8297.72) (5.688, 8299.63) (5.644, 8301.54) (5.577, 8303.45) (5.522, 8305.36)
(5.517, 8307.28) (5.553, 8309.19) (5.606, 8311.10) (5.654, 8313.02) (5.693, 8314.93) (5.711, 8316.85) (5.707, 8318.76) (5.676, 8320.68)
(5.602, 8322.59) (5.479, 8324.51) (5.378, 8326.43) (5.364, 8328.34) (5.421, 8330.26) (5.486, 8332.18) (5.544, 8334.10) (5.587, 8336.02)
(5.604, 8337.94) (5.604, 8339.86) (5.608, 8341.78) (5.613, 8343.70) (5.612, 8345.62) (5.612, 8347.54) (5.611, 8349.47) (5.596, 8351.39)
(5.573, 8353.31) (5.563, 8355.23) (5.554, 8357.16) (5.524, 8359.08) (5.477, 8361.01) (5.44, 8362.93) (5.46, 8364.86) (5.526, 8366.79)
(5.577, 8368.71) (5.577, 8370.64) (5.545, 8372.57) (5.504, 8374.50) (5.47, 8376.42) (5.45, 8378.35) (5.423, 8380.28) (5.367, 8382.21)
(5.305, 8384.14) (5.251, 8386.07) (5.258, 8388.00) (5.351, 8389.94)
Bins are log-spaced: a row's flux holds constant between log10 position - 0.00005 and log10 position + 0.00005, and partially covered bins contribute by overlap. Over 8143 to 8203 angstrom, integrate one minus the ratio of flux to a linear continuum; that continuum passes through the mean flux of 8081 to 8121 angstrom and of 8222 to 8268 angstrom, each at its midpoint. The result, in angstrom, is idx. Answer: 1.7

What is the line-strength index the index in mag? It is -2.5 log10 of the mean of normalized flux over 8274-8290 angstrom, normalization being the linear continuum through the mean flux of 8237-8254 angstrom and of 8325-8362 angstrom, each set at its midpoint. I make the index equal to -0.01 mag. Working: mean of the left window 5.68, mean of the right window 5.54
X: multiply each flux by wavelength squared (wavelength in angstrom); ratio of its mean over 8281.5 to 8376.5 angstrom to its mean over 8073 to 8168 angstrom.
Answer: 1.03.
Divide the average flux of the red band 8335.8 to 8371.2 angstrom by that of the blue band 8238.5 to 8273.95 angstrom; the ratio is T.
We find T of 1.0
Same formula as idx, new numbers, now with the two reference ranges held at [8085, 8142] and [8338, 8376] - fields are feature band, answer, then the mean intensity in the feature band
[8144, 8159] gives 0.0 angstrom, 5.7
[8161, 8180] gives -0.1 angstrom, 5.72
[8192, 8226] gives 1.0 angstrom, 5.5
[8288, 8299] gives -0.2 angstrom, 5.68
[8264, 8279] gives -0.1 angstrom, 5.65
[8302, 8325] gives -0.1 angstrom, 5.61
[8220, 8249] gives -0.2 angstrom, 5.69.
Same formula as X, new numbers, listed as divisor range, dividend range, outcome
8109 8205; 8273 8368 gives 1.04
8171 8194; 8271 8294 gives 1.07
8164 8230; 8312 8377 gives 1.04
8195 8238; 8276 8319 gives 1.03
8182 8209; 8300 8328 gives 1.07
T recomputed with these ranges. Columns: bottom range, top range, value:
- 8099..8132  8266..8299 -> 0.99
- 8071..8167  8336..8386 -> 0.97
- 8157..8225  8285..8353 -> 1.01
